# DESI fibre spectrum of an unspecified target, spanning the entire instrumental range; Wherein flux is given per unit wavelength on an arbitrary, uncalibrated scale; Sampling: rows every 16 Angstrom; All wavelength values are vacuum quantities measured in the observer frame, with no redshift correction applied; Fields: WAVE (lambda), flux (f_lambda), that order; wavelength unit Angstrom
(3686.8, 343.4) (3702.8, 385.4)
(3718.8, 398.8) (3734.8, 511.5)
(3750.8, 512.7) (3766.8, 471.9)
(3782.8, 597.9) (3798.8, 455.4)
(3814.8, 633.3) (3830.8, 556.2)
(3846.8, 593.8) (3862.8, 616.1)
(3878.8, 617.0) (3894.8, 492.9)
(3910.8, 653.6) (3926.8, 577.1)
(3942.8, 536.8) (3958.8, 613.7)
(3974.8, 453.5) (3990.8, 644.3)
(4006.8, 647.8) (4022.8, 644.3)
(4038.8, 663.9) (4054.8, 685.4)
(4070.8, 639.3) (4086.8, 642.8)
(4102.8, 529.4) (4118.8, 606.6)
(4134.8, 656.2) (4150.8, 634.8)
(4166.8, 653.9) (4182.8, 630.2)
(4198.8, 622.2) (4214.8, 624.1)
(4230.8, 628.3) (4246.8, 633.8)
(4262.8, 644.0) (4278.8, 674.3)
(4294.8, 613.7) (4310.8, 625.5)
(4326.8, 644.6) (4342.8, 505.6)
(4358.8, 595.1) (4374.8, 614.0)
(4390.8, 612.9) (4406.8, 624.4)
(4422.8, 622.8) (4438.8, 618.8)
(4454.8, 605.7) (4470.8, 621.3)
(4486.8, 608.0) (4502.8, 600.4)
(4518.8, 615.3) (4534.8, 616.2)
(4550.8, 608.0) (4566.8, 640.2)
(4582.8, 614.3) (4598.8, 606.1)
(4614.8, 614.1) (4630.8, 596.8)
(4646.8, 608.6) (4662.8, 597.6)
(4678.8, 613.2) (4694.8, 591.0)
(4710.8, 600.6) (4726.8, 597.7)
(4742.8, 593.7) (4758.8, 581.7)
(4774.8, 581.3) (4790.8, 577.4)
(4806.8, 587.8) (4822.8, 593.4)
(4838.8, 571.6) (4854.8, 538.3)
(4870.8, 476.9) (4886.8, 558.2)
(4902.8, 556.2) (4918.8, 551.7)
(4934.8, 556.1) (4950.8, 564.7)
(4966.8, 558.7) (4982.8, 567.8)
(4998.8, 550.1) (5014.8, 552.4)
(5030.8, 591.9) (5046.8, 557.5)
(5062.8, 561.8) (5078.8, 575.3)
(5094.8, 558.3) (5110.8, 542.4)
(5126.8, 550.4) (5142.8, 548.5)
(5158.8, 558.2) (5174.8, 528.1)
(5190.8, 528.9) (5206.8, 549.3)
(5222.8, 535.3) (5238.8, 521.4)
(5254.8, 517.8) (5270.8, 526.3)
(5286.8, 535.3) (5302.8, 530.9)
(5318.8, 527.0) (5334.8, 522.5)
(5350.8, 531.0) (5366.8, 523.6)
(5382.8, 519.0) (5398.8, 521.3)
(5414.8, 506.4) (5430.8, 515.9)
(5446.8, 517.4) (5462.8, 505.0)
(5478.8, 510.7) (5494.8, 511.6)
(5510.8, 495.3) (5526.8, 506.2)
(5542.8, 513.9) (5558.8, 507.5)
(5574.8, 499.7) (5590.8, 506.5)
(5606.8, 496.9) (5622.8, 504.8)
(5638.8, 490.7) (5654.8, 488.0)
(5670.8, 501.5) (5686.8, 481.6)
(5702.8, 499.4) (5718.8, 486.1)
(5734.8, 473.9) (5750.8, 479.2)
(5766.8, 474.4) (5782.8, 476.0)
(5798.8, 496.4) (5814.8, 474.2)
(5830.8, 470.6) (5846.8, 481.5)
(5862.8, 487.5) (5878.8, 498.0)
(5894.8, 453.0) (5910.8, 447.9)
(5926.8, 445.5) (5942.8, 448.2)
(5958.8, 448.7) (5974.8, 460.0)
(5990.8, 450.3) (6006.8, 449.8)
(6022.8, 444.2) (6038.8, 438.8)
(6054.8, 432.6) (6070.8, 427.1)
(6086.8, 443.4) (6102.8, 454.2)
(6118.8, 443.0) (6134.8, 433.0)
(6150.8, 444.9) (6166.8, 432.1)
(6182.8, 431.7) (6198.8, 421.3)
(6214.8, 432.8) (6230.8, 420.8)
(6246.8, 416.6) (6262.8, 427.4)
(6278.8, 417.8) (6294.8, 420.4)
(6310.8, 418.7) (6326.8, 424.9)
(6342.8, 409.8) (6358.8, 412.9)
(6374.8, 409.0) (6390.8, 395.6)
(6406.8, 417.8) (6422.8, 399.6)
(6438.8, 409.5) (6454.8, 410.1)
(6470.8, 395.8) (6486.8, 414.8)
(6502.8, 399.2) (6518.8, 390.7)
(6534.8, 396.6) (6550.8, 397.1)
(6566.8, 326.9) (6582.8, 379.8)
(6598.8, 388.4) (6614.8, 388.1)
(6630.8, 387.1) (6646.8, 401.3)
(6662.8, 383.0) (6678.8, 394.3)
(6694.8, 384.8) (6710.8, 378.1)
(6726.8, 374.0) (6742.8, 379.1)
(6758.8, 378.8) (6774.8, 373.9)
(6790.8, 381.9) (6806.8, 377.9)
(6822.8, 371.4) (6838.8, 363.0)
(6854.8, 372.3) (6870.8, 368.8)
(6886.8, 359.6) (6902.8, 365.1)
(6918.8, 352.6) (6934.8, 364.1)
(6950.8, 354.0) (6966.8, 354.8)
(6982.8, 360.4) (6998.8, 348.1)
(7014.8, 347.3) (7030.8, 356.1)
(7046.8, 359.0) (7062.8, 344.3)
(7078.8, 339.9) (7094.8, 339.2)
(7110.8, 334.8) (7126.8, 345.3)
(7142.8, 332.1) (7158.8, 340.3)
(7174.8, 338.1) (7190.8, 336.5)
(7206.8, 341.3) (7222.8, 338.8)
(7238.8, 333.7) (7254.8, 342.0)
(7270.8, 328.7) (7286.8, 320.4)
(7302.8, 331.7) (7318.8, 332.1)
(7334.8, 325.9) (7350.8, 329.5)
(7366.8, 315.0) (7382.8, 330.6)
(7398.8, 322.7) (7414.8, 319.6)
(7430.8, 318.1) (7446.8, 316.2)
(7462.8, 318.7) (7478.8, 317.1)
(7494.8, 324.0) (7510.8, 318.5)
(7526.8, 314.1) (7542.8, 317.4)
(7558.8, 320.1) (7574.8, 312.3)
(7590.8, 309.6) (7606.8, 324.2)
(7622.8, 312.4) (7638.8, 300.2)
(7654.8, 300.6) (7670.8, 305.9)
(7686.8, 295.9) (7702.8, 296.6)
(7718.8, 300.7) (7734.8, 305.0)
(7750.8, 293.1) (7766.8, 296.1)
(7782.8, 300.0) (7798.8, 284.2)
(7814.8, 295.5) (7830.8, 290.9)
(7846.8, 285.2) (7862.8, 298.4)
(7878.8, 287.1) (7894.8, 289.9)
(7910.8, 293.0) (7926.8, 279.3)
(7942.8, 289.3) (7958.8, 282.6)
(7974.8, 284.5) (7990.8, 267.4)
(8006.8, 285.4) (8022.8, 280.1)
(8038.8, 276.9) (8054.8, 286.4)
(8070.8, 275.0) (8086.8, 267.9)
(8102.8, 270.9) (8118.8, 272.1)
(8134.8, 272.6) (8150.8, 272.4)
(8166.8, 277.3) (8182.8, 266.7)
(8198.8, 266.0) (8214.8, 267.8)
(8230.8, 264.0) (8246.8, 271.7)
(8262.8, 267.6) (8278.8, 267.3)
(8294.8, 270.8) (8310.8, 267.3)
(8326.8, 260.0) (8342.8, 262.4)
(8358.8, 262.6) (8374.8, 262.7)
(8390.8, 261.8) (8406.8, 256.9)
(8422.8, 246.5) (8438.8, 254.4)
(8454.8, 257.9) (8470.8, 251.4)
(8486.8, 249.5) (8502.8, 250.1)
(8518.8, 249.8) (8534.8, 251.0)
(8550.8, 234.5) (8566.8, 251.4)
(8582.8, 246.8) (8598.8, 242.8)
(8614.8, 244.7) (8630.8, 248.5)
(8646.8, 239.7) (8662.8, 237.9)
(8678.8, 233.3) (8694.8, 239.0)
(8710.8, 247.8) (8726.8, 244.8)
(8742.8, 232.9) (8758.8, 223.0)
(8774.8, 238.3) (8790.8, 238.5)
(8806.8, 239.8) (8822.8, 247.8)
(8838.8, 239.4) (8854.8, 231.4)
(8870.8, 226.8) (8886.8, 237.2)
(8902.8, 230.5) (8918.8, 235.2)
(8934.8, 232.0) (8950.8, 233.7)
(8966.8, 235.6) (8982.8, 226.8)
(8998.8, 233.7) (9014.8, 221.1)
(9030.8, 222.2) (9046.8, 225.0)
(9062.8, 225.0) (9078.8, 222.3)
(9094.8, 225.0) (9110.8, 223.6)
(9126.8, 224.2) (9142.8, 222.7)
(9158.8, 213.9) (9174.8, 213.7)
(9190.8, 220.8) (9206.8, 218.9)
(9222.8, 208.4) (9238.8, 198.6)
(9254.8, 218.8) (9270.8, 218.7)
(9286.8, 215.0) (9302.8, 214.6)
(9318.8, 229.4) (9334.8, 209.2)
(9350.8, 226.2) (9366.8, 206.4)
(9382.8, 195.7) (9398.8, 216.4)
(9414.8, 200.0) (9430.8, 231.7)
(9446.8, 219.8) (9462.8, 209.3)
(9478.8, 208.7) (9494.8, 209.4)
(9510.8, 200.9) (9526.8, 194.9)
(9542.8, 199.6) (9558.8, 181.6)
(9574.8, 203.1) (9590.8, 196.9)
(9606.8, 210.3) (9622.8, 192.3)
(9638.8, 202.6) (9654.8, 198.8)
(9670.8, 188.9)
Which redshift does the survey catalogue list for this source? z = 0.001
